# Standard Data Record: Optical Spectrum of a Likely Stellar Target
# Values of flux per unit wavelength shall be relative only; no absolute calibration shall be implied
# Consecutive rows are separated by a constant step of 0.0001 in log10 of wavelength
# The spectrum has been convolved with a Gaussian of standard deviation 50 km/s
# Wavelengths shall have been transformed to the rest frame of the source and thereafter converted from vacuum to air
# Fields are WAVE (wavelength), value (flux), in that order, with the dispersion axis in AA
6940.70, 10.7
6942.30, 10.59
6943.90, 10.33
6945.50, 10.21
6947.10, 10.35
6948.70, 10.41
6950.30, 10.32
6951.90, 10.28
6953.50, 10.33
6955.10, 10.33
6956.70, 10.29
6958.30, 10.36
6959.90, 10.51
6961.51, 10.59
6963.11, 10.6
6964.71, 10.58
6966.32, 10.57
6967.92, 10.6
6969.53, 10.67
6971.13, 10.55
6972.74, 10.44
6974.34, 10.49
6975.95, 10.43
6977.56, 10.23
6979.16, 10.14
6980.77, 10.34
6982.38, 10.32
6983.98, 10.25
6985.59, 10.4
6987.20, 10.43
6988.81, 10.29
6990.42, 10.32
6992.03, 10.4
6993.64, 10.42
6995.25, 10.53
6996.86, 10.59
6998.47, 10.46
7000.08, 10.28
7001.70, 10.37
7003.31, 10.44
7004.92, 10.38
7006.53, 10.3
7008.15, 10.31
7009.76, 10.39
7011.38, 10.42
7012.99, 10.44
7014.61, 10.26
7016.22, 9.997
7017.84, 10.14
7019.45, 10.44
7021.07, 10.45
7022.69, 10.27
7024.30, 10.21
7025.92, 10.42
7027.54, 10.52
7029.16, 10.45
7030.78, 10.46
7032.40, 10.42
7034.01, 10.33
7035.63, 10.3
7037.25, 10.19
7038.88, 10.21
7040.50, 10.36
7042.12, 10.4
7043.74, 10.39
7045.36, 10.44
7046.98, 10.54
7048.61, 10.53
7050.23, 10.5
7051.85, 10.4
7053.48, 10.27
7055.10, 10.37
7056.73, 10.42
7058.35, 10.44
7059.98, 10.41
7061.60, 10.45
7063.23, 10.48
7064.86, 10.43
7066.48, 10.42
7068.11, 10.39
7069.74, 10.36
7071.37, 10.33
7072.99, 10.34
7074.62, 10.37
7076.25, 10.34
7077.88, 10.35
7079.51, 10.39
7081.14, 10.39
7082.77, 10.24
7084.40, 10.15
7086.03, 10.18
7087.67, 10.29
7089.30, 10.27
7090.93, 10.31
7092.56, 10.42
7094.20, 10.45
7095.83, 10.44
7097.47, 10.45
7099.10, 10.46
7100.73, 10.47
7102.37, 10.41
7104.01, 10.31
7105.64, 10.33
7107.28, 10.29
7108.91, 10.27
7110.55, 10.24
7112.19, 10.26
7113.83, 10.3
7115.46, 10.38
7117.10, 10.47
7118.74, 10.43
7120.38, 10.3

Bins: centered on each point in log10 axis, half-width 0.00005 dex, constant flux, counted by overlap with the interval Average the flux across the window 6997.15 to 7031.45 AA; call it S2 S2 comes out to 10.4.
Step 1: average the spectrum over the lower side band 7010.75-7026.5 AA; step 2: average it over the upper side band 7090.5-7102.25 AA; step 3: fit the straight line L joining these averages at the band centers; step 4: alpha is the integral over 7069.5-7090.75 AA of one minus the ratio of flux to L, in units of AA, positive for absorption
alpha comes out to 0.2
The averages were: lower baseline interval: 10.3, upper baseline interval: 10.4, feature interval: 10.3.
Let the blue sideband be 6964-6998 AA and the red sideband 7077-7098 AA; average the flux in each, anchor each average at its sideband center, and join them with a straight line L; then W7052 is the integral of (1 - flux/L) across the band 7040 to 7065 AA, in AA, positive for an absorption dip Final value -0.2 AA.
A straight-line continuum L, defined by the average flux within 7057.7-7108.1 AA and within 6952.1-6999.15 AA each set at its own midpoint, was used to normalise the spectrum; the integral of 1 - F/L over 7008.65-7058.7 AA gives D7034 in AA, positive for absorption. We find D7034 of 0.1 AA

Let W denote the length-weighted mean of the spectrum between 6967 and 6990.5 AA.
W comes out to 10.4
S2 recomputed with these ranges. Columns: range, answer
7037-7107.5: 10.4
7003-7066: 10.4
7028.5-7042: 10.3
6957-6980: 10.5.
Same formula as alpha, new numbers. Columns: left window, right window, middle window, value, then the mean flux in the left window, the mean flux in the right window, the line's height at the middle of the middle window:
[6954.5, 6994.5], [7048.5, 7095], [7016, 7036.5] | 0.1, 10.4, 10.4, 10.4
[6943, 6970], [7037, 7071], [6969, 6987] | 0.1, 10.4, 10.4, 10.4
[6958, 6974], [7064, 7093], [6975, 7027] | 0.7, 10.6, 10.3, 10.5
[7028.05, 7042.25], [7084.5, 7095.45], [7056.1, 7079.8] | -0.2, 10.3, 10.3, 10.3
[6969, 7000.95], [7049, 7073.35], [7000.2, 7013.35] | 0.0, 10.4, 10.4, 10.4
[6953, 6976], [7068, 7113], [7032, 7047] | 0.1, 10.5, 10.3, 10.4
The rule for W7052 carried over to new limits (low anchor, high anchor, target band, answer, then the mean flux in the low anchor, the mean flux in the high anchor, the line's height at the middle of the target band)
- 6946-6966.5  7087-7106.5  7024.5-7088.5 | 0.1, 10.4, 10.4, 10.4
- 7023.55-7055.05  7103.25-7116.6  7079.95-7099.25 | 0.0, 10.4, 10.3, 10.3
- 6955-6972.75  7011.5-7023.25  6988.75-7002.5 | 0.0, 10.5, 10.3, 10.4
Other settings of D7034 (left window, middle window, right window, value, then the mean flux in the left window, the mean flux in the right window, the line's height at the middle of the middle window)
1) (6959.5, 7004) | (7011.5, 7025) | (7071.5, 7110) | 0.16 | 10.4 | 10.3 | 10.4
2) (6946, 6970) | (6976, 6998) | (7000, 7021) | 0.03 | 10.4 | 10.3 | 10.4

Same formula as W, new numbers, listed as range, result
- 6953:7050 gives 10.4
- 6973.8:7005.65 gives 10.4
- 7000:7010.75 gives 10.4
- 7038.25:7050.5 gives 10.4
